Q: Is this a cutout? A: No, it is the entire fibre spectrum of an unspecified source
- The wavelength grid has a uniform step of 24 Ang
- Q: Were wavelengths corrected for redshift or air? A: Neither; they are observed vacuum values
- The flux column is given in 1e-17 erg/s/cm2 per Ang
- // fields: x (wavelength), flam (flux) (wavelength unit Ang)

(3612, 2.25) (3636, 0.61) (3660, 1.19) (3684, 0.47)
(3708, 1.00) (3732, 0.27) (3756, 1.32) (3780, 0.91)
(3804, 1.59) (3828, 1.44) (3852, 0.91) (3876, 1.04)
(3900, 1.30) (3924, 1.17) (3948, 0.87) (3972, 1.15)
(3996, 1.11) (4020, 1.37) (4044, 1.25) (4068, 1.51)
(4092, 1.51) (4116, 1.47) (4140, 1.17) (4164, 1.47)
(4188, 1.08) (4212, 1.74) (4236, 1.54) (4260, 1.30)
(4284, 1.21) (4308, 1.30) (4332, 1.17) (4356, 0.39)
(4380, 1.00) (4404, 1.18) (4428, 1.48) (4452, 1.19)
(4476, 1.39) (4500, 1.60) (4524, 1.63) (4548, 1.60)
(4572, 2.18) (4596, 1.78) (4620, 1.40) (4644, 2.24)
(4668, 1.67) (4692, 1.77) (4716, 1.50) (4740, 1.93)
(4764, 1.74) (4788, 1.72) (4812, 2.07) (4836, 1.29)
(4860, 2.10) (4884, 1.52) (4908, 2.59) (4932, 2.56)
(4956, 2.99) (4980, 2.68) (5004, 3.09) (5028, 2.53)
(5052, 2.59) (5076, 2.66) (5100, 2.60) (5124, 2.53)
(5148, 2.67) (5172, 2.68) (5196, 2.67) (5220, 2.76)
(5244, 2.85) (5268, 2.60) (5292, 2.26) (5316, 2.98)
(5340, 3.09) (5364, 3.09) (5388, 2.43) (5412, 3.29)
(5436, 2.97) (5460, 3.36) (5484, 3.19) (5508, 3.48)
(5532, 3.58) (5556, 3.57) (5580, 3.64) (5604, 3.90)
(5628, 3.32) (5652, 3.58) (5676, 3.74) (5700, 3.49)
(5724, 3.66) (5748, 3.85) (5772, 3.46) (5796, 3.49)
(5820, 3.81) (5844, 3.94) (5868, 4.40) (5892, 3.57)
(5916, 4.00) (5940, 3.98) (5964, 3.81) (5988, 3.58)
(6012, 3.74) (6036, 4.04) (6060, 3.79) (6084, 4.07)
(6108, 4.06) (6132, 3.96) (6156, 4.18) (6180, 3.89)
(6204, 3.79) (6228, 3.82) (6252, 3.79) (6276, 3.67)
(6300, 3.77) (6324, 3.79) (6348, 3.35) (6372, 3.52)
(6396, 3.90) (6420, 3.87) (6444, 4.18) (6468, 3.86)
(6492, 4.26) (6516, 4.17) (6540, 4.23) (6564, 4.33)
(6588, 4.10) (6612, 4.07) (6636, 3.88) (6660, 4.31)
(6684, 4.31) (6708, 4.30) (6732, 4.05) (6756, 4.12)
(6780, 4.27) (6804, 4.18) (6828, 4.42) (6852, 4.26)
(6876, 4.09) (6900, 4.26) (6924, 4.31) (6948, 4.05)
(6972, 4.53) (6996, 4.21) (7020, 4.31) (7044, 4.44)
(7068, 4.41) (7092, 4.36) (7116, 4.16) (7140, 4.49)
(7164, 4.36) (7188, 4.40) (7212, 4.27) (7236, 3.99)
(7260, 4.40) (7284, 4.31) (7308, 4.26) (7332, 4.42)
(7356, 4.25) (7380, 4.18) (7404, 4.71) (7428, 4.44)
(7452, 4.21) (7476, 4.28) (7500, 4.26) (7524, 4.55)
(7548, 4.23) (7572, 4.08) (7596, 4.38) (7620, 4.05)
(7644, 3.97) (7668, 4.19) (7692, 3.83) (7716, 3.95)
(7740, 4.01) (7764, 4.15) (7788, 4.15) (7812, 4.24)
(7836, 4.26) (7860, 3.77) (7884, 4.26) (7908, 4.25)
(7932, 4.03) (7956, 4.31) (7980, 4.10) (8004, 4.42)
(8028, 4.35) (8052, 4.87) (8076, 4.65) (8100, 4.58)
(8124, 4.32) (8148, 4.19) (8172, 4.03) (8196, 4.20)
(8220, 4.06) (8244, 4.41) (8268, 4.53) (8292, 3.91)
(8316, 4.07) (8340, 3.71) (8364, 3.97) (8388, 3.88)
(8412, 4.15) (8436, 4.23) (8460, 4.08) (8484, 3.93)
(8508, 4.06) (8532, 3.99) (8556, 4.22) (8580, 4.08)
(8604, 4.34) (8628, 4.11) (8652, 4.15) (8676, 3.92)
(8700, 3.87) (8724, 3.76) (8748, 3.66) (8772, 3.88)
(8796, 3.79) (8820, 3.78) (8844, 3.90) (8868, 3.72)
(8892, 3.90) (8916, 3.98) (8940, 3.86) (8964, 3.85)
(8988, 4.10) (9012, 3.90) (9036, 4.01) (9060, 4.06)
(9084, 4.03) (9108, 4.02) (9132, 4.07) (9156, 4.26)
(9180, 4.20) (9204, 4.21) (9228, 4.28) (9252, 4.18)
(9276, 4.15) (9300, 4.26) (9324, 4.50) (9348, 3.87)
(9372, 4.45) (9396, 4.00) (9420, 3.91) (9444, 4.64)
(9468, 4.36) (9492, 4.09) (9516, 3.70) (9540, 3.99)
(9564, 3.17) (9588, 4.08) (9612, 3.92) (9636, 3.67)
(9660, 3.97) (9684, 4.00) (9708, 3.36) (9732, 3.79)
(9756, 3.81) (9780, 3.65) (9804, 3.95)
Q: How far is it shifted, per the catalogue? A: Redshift 0.23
